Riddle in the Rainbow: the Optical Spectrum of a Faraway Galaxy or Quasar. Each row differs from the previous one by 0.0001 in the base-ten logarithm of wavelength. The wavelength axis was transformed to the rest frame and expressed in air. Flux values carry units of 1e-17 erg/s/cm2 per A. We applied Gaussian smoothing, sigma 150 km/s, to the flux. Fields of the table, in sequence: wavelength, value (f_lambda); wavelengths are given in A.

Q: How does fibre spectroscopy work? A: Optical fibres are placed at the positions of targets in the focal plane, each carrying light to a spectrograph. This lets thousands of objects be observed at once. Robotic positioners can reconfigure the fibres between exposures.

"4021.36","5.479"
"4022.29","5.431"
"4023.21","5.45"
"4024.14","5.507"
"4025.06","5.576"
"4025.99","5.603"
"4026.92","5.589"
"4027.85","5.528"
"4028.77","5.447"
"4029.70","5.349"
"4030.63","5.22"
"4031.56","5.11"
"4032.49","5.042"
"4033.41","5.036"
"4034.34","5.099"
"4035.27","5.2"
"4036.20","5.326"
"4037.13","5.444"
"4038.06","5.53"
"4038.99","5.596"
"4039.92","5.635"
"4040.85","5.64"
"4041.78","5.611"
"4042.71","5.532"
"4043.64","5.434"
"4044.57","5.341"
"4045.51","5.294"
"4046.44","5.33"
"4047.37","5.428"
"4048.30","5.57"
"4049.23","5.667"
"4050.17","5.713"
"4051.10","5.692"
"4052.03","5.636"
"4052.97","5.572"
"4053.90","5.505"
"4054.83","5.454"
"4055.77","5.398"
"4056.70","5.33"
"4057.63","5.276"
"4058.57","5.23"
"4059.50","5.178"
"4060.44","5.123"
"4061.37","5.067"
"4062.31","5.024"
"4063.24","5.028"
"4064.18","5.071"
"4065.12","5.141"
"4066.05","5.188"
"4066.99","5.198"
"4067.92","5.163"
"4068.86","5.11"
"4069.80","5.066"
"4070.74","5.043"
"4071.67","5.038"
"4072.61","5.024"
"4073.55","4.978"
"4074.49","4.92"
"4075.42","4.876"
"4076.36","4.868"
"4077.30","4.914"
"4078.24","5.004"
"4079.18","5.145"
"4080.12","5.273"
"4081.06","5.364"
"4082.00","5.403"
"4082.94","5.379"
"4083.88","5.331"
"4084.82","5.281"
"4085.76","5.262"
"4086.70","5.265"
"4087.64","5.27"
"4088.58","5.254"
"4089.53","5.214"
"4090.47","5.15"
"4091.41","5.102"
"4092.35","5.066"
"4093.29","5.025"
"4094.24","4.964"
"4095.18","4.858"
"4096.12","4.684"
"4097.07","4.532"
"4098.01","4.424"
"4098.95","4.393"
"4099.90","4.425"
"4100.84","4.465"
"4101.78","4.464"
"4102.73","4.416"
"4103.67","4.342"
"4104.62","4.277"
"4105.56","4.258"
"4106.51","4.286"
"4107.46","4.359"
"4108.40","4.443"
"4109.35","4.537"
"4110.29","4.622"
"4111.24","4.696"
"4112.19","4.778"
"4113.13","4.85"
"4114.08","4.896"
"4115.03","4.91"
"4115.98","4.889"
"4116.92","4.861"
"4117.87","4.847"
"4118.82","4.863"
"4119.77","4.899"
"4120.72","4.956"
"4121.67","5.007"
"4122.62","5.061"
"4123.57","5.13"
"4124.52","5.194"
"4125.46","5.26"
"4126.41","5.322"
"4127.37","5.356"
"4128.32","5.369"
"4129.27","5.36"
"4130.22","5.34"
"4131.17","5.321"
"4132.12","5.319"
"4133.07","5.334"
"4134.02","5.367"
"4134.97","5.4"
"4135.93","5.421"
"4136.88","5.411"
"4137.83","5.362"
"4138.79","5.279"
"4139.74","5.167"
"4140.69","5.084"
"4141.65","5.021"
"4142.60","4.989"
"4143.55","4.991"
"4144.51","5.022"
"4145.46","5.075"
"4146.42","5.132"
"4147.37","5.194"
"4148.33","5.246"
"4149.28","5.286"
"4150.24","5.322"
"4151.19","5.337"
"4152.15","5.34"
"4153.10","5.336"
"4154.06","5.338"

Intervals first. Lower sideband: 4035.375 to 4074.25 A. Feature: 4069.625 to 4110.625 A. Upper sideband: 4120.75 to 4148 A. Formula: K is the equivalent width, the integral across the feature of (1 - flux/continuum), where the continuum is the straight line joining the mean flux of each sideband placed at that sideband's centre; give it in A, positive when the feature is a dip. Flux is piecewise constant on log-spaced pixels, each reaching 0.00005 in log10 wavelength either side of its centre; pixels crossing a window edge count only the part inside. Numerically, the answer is 3.2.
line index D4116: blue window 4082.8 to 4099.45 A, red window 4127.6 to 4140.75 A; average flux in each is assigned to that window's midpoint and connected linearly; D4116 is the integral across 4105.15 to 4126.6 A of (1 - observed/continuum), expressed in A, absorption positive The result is 1.6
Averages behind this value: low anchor 5.02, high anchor 5.33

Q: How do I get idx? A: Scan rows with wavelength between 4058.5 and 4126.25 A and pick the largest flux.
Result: 5.403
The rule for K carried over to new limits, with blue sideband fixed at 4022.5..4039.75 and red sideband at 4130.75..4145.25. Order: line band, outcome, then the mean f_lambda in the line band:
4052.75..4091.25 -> 1.0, 5.18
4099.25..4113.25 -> 2.1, 4.47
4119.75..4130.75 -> 0.1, 5.2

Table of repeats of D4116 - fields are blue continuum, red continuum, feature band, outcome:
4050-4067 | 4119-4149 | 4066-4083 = 0.60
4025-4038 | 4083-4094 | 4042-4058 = -0.61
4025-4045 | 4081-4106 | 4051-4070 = -0.29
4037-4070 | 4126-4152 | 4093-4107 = 2.09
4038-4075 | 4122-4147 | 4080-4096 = 0.28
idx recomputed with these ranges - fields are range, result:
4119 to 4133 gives 5.369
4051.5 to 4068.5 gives 5.636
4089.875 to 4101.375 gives 5.15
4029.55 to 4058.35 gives 5.713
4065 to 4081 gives 5.273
